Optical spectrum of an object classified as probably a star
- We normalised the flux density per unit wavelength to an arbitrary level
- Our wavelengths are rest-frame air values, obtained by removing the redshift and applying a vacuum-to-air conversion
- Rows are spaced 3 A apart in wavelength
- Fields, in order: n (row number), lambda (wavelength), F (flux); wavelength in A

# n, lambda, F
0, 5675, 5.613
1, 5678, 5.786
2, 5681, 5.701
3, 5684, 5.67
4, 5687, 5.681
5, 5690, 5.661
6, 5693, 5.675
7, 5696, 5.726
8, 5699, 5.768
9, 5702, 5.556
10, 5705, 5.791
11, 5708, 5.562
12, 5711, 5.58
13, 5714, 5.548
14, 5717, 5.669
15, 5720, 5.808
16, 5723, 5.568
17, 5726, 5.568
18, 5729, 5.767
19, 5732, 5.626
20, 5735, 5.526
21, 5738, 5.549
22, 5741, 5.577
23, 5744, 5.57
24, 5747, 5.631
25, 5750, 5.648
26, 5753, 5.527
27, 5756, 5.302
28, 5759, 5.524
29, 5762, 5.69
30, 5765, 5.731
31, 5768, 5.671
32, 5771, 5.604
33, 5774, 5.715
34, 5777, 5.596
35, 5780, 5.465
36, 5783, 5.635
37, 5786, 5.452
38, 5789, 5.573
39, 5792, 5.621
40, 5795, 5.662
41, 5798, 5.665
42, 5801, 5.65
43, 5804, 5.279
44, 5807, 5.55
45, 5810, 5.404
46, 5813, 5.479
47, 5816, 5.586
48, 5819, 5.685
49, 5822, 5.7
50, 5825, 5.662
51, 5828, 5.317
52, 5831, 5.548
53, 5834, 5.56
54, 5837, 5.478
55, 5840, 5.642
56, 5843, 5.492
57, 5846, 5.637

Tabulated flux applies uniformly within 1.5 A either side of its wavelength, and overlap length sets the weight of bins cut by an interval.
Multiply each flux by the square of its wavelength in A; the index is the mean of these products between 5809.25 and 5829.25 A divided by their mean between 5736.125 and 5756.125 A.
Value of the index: 1.02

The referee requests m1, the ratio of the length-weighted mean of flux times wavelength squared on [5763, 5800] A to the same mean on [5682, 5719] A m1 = 1.02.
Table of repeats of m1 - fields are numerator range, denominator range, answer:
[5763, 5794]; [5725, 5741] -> 1.02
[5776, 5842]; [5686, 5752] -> 1.02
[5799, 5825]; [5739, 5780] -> 1.01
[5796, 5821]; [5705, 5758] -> 1.02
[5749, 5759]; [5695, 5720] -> 0.99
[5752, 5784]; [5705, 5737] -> 1.01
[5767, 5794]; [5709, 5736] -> 1.01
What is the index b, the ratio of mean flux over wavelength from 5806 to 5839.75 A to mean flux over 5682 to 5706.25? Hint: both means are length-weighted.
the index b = 0.97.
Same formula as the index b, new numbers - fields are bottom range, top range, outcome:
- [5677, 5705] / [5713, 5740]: 0.99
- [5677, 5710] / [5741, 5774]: 0.98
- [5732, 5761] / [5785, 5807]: 1.00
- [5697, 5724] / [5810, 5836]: 0.98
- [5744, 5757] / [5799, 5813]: 0.99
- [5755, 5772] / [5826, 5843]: 0.99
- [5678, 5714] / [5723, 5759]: 0.98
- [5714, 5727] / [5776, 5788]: 0.98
